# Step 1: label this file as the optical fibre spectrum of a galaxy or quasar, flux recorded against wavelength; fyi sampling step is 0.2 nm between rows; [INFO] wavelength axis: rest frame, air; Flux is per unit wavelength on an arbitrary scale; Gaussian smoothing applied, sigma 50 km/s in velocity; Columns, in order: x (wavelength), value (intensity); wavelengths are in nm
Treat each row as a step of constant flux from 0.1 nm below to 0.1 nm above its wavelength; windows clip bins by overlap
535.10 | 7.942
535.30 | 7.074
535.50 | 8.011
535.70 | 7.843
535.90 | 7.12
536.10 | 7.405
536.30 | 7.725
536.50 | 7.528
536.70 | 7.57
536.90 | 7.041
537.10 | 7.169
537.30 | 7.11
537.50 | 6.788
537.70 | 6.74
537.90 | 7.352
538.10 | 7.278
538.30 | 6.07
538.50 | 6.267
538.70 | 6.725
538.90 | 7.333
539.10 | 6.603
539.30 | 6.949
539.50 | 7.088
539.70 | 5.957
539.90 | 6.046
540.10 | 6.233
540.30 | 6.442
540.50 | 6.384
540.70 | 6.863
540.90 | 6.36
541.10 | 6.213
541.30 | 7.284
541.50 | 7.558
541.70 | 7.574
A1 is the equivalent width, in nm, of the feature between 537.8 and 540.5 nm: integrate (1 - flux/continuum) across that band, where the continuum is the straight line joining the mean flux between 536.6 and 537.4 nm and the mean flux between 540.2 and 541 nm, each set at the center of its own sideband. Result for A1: 0.07 nm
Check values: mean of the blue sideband 7.22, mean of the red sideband 6.51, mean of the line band 6.63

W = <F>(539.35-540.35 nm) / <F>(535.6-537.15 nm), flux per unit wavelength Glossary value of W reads 0.86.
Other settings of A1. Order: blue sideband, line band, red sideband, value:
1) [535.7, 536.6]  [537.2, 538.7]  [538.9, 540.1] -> 0.04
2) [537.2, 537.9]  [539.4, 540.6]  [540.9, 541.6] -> 0.10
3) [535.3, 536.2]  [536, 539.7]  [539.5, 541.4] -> 0.02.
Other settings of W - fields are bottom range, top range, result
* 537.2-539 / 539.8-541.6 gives 0.96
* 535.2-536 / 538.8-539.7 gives 0.92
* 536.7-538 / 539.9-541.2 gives 0.90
